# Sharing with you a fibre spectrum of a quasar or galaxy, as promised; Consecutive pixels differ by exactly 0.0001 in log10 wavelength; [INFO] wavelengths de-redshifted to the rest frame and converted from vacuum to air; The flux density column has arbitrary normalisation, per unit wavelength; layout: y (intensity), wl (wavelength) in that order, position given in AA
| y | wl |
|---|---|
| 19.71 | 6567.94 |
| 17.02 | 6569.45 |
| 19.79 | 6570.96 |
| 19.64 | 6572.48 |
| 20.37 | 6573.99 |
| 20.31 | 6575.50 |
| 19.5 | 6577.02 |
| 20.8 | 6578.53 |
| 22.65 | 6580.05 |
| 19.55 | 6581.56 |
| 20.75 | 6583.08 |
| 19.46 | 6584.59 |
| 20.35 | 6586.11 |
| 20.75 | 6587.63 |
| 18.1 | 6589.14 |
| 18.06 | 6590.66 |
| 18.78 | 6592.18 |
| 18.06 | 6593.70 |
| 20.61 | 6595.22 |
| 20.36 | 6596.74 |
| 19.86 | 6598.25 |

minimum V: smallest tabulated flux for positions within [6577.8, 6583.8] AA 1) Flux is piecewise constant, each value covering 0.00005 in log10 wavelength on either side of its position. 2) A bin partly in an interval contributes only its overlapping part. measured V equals 19.55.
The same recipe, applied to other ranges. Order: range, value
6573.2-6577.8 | 19.5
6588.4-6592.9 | 18.06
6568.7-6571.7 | 17.02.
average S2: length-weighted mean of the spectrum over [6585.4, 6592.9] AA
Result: 19.2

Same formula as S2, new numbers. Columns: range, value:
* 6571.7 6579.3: 20.1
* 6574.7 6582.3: 20.6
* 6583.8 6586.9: 19.9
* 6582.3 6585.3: 20.1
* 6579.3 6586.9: 20.6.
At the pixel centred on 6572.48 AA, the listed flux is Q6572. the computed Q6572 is 19.64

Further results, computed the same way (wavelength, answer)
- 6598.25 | 19.86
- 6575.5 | 20.31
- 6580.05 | 22.65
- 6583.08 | 20.75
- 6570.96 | 19.79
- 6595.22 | 20.61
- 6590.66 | 18.06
